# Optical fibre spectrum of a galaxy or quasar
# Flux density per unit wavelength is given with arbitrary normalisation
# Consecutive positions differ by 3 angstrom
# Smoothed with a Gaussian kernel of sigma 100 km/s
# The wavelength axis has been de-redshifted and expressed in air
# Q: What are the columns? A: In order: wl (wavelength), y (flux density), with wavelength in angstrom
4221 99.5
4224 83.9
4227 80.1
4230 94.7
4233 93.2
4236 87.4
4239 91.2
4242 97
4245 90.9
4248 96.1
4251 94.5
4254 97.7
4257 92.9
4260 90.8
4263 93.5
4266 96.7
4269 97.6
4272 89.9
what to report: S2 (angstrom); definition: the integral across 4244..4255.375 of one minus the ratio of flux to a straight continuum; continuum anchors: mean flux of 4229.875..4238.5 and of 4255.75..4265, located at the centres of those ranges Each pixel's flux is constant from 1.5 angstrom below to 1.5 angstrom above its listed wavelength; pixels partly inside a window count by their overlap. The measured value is -0.4 angstrom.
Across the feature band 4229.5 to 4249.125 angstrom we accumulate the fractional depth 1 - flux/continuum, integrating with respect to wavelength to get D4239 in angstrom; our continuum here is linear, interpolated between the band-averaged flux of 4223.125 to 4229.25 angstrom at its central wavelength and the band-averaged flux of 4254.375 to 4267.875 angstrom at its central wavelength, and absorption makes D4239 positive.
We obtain -1.2 angstrom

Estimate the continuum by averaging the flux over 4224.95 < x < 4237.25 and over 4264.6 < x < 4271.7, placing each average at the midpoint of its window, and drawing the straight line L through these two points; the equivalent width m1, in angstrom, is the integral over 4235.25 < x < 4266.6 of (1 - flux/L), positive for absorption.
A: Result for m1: -0.4 angstrom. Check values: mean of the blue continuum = 88.7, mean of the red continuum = 95.9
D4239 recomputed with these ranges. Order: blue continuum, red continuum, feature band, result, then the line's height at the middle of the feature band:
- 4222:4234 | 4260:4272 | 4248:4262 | -0.2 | 92.7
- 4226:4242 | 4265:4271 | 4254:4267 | 0.2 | 95.2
